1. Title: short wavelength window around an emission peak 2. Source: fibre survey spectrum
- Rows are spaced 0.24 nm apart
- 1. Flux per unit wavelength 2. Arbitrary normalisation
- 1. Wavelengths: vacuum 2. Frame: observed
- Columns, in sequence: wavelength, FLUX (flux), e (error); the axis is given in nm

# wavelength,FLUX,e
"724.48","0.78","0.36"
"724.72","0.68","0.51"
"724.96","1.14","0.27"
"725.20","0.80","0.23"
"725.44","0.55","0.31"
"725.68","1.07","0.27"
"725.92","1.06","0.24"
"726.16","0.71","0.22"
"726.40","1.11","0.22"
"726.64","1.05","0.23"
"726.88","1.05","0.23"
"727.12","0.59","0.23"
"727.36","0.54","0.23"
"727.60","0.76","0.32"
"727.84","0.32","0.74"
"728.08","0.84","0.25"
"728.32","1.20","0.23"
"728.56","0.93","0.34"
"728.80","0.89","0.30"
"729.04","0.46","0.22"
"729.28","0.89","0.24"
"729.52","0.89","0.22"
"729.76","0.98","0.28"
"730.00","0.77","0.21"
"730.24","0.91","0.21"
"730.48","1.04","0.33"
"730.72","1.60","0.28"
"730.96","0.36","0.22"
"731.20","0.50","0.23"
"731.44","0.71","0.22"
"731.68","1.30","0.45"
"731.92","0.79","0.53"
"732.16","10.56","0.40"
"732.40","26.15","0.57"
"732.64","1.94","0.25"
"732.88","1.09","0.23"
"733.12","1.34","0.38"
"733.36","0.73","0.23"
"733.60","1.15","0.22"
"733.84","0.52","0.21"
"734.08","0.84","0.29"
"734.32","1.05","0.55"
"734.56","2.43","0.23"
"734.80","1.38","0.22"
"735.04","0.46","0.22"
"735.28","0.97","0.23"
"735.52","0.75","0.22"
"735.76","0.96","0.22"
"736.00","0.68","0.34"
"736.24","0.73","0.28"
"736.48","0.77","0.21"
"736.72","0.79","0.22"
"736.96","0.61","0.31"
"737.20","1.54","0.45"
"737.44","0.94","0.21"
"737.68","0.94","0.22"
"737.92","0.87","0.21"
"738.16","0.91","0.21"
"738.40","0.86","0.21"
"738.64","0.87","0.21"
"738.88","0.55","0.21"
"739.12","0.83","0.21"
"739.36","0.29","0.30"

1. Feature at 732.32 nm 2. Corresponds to Halpha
